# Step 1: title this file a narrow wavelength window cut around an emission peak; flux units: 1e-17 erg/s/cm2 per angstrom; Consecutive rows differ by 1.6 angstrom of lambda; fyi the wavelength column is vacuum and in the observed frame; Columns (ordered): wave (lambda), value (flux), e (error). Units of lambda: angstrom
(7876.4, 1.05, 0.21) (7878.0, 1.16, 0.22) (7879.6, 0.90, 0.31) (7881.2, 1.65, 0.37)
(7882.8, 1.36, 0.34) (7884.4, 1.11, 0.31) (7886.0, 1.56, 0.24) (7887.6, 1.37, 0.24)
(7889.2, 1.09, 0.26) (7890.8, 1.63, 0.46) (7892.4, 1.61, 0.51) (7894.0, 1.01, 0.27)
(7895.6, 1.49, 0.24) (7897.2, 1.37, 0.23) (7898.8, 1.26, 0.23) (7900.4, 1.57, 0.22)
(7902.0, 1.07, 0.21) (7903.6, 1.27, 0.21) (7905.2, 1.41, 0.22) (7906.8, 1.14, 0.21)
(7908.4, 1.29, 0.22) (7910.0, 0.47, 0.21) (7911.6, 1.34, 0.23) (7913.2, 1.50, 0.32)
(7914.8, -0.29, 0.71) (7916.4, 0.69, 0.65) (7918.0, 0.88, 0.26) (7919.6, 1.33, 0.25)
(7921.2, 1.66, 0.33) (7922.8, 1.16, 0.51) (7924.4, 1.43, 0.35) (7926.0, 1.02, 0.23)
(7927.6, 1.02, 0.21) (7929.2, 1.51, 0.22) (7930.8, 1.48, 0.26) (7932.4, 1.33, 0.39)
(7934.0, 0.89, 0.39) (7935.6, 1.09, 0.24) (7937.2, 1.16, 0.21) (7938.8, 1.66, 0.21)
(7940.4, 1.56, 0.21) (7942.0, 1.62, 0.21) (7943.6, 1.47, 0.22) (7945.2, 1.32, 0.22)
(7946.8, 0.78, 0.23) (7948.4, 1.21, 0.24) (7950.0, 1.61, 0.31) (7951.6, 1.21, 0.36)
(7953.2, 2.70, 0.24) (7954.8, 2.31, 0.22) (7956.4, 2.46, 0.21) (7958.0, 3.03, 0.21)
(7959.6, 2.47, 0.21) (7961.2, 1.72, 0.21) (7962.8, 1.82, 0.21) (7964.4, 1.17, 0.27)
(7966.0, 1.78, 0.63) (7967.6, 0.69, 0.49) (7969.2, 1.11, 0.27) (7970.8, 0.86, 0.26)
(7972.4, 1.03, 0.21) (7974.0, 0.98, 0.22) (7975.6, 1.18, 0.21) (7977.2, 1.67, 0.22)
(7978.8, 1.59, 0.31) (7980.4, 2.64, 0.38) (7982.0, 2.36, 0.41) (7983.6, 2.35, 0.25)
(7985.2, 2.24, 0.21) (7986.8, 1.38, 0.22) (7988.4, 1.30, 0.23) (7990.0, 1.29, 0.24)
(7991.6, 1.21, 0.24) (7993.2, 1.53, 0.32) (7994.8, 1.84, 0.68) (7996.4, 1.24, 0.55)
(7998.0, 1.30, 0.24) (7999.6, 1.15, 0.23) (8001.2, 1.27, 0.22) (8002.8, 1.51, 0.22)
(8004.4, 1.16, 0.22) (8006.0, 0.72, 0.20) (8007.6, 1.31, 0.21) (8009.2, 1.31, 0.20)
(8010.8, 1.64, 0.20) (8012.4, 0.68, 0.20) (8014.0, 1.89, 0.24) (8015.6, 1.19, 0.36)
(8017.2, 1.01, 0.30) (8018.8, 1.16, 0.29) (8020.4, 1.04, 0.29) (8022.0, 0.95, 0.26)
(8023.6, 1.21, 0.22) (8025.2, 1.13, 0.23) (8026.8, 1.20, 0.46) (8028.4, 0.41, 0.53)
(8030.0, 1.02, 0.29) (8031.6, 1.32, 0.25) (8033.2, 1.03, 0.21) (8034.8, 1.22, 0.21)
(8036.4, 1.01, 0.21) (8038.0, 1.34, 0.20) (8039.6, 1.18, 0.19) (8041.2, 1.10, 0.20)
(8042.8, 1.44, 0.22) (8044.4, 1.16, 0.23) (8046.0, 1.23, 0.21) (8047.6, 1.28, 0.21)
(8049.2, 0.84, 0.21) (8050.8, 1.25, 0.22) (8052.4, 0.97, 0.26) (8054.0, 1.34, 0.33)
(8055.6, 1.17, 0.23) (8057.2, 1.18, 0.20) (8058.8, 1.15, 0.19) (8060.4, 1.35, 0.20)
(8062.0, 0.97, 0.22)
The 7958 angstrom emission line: H-alpha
